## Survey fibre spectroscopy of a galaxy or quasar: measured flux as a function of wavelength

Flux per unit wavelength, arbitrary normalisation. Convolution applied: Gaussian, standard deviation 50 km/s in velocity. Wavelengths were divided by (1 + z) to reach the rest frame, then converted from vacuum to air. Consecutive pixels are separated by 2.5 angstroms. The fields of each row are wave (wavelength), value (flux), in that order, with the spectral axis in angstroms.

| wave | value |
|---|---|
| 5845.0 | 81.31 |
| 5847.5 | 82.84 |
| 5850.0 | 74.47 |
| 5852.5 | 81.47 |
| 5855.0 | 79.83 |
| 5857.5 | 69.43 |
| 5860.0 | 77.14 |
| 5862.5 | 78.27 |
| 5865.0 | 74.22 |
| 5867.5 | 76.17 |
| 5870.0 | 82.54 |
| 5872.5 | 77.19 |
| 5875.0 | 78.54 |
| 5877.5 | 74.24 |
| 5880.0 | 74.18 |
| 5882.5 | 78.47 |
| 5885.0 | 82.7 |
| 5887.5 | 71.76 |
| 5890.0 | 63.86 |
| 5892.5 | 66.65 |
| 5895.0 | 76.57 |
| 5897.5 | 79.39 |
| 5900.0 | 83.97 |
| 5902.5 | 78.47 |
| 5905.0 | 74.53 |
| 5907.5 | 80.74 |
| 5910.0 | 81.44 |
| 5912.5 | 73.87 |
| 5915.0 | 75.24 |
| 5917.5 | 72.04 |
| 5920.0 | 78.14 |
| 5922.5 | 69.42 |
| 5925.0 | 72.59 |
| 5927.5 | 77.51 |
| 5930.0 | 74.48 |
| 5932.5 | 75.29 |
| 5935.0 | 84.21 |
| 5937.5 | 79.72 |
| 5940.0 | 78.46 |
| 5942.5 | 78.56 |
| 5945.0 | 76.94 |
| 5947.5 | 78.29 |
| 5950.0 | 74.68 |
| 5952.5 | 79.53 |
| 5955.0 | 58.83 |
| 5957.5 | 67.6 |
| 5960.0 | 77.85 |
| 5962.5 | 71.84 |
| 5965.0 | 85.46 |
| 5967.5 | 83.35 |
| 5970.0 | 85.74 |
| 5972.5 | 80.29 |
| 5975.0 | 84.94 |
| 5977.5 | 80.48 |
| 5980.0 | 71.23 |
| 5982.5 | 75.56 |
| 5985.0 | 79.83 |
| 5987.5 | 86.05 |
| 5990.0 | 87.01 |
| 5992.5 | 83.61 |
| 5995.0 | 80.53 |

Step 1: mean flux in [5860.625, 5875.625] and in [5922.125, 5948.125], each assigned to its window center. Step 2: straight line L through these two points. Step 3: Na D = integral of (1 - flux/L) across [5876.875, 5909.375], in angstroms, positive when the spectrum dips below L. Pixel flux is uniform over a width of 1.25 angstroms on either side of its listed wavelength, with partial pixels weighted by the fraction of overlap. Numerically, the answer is 0.7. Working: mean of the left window 77.8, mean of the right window 77.1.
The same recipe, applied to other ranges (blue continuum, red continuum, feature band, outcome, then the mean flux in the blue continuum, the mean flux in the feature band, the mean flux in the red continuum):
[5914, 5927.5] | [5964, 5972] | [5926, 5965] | 1.65 angstroms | 73.8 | 75.9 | 84.4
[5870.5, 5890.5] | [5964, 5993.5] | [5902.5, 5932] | 0.95 angstroms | 75.8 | 75.6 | 81.9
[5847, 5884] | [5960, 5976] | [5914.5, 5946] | 1.41 angstroms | 77.2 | 76.4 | 81.6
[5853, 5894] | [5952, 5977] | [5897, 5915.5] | -0.57 angstroms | 75.4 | 78.5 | 77.6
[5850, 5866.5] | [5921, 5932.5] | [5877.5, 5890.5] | 0.12 angstroms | 76.5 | 74.8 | 73.8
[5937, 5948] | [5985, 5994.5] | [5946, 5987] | 2.04 angstroms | 78.3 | 77.4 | 84.4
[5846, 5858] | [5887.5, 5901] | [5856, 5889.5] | -0.13 angstroms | 78.2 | 76.3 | 73.7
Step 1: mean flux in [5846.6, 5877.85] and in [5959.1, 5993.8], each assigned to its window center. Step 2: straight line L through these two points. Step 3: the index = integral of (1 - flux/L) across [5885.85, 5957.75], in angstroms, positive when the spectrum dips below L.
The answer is 3.5 angstroms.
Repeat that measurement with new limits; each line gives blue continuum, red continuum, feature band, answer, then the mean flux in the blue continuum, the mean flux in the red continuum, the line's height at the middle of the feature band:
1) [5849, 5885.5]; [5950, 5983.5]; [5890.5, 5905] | 0.2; 77.2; 77.1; 77.1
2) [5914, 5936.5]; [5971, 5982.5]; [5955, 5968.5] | 0.4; 75.5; 79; 78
